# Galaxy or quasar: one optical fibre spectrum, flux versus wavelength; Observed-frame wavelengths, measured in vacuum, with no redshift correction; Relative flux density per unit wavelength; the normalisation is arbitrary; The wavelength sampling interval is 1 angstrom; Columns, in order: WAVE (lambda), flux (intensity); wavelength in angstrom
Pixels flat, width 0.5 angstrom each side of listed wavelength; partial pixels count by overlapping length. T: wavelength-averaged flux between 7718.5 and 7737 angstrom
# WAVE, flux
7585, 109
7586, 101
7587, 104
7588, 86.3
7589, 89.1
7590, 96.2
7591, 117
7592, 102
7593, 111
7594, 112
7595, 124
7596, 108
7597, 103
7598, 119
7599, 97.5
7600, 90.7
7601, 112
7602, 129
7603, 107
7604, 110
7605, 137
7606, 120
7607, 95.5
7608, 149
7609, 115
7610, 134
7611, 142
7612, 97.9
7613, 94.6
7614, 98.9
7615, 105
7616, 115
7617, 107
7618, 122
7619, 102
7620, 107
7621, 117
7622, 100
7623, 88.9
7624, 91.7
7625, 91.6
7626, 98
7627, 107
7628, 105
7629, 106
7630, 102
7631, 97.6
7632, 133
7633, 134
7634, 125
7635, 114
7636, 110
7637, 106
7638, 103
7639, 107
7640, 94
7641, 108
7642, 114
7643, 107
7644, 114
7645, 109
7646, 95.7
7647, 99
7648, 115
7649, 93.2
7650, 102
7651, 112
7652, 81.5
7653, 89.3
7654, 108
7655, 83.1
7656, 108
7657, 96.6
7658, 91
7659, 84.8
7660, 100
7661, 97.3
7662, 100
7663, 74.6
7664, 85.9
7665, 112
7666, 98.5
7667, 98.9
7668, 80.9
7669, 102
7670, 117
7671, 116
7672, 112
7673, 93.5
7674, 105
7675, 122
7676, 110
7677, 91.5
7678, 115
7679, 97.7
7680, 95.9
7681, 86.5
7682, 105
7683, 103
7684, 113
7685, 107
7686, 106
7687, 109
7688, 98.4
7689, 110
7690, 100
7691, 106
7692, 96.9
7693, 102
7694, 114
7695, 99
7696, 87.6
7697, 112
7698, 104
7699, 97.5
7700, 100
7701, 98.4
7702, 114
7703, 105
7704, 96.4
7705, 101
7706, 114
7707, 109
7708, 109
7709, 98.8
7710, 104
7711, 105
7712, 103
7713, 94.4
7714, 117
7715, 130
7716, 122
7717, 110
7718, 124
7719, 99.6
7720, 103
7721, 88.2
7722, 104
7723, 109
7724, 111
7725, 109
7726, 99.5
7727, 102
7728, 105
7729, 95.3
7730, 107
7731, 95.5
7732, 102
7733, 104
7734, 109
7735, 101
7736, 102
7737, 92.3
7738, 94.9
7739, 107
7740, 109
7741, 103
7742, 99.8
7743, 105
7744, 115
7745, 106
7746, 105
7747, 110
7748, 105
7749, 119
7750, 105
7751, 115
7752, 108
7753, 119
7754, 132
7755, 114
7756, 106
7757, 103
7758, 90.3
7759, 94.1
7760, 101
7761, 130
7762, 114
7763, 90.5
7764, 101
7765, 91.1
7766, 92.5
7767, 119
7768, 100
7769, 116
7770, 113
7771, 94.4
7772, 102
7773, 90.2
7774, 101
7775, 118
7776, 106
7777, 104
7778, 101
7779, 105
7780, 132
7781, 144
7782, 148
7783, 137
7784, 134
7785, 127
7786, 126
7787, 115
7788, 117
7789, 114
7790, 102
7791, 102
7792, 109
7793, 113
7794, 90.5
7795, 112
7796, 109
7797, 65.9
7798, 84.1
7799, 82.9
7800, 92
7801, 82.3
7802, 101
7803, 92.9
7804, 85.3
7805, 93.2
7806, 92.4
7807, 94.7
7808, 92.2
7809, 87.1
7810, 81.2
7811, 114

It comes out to 102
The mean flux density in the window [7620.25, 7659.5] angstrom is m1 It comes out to 104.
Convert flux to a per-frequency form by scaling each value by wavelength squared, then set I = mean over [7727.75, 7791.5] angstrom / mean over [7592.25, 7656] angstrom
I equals 1.04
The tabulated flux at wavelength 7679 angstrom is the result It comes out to 97.7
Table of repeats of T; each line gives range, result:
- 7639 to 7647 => 106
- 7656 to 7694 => 101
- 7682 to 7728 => 105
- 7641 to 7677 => 101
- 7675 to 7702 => 103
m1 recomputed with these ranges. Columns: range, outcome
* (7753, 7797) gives 110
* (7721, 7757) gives 106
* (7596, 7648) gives 110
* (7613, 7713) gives 103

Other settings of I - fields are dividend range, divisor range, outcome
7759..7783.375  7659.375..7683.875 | 1.12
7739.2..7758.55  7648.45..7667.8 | 1.17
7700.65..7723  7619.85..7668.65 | 1.07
